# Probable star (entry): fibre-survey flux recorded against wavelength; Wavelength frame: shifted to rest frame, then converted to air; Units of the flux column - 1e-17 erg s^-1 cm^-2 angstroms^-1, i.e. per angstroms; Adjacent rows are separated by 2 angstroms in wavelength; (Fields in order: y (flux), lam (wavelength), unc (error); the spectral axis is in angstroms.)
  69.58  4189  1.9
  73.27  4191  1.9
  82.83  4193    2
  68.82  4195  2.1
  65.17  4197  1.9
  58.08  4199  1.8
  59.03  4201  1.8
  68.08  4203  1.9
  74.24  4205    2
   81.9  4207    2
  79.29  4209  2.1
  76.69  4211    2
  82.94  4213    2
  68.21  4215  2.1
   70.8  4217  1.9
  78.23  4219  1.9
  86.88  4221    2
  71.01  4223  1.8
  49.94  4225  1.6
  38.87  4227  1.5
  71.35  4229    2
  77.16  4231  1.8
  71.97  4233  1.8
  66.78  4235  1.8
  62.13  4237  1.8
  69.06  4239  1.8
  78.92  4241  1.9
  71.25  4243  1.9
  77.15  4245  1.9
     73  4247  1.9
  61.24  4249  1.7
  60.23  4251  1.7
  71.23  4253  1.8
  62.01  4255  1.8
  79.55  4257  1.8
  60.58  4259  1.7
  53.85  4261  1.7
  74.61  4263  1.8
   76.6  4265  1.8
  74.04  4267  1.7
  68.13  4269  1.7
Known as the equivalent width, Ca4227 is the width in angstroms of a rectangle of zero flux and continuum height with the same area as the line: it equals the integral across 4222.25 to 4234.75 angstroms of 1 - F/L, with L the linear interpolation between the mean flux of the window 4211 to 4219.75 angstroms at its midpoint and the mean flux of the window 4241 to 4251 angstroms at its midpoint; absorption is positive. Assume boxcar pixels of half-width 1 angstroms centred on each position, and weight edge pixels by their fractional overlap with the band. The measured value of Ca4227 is 1.6 angstroms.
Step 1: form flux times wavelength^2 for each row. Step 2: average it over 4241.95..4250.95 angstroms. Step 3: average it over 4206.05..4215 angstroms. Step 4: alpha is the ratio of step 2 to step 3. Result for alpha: 0.90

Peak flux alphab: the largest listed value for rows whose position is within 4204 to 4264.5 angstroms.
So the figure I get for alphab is 86.88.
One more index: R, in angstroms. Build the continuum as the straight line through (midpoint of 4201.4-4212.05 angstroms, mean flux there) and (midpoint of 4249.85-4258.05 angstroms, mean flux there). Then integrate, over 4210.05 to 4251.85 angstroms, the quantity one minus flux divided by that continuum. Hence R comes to 1.0 angstroms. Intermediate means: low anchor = 75.1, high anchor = 68.1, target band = 69.7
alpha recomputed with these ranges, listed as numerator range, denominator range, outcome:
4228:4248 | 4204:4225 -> 0.96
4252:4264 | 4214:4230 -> 1.02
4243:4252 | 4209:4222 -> 0.89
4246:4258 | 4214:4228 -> 1.04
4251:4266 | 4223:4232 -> 1.13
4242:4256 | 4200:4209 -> 0.97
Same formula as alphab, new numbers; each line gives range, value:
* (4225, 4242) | 78.92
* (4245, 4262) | 79.55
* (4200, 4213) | 82.94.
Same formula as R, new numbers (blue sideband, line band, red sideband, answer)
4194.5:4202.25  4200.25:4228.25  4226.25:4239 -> -2.91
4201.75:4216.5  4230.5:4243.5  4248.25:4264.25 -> -0.22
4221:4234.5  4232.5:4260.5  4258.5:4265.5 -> -1.24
